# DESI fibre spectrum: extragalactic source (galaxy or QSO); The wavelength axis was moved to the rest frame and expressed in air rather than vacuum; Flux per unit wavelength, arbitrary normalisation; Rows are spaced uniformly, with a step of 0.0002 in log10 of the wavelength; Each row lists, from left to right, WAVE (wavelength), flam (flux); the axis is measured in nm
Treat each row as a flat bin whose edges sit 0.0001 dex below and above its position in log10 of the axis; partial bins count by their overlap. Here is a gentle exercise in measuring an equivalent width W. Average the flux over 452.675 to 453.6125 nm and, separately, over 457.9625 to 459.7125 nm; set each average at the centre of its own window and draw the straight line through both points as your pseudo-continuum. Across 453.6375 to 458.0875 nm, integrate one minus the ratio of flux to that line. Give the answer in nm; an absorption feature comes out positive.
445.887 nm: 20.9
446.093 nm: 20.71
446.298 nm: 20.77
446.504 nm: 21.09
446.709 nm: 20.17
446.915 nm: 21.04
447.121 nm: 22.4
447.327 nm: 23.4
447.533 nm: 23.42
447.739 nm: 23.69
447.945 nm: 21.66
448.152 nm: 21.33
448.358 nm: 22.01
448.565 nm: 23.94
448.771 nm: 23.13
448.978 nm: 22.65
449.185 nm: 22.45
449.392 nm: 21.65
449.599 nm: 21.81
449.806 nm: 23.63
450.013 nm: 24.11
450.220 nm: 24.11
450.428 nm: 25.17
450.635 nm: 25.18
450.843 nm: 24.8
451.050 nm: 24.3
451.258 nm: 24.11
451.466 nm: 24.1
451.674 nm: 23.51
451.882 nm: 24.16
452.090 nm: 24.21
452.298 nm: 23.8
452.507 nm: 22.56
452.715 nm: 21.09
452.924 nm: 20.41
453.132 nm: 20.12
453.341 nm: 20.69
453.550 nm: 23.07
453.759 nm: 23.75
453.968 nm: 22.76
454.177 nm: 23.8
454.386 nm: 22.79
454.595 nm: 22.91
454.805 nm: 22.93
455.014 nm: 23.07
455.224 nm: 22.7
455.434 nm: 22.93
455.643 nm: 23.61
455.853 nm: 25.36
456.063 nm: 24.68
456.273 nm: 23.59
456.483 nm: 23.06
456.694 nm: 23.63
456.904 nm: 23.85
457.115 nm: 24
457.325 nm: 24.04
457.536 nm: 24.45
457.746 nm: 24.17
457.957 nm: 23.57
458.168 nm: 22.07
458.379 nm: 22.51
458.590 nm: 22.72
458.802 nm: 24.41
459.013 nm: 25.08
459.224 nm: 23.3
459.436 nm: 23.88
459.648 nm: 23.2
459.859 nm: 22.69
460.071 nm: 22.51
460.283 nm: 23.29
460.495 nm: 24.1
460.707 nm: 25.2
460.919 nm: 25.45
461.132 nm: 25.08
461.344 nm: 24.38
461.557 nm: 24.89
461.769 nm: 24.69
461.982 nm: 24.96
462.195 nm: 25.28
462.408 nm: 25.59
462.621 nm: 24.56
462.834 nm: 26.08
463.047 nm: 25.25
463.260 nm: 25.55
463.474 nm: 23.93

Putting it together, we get -0.29 nm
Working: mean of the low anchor 21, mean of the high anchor 23.4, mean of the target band 23.6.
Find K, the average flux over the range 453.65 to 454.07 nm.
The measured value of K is 23.3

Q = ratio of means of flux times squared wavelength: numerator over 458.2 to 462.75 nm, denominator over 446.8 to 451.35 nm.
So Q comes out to 1.10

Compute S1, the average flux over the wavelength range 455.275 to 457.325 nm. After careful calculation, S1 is 23.8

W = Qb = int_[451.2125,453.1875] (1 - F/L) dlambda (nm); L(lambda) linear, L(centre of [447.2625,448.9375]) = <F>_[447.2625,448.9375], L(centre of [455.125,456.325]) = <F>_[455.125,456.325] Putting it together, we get 0.04 nm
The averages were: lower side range 22.8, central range 22.8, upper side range 23.8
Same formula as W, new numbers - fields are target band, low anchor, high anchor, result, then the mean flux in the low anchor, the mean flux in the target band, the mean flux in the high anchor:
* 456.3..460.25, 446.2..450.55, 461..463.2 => 0.14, 22.6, 23.5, 25.1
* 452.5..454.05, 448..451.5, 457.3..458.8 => 0.11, 23.4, 21.7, 23.4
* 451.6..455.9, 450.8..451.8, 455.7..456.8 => 0.22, 24.1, 22.8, 24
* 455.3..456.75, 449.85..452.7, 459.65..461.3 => 0.01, 24.1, 23.8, 24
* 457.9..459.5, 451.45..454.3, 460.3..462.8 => 0.05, 22.7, 23.4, 24.9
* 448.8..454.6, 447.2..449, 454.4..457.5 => 0.01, 22.8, 23.1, 23.6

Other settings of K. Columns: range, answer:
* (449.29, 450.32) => 23.1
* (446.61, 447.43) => 21.8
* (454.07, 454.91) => 23.1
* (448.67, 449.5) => 22.4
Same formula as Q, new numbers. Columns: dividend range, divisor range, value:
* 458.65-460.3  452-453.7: 1.10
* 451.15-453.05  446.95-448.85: 1.03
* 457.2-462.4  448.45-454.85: 1.08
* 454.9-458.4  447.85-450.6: 1.06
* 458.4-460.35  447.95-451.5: 1.04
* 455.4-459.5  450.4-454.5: 1.05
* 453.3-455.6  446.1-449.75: 1.07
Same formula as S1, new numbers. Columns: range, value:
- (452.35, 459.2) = 23.1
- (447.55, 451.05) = 23.2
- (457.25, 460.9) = 23.6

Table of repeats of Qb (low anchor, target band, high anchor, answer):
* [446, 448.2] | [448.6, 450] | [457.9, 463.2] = -0.03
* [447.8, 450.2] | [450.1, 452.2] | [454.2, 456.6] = -0.13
